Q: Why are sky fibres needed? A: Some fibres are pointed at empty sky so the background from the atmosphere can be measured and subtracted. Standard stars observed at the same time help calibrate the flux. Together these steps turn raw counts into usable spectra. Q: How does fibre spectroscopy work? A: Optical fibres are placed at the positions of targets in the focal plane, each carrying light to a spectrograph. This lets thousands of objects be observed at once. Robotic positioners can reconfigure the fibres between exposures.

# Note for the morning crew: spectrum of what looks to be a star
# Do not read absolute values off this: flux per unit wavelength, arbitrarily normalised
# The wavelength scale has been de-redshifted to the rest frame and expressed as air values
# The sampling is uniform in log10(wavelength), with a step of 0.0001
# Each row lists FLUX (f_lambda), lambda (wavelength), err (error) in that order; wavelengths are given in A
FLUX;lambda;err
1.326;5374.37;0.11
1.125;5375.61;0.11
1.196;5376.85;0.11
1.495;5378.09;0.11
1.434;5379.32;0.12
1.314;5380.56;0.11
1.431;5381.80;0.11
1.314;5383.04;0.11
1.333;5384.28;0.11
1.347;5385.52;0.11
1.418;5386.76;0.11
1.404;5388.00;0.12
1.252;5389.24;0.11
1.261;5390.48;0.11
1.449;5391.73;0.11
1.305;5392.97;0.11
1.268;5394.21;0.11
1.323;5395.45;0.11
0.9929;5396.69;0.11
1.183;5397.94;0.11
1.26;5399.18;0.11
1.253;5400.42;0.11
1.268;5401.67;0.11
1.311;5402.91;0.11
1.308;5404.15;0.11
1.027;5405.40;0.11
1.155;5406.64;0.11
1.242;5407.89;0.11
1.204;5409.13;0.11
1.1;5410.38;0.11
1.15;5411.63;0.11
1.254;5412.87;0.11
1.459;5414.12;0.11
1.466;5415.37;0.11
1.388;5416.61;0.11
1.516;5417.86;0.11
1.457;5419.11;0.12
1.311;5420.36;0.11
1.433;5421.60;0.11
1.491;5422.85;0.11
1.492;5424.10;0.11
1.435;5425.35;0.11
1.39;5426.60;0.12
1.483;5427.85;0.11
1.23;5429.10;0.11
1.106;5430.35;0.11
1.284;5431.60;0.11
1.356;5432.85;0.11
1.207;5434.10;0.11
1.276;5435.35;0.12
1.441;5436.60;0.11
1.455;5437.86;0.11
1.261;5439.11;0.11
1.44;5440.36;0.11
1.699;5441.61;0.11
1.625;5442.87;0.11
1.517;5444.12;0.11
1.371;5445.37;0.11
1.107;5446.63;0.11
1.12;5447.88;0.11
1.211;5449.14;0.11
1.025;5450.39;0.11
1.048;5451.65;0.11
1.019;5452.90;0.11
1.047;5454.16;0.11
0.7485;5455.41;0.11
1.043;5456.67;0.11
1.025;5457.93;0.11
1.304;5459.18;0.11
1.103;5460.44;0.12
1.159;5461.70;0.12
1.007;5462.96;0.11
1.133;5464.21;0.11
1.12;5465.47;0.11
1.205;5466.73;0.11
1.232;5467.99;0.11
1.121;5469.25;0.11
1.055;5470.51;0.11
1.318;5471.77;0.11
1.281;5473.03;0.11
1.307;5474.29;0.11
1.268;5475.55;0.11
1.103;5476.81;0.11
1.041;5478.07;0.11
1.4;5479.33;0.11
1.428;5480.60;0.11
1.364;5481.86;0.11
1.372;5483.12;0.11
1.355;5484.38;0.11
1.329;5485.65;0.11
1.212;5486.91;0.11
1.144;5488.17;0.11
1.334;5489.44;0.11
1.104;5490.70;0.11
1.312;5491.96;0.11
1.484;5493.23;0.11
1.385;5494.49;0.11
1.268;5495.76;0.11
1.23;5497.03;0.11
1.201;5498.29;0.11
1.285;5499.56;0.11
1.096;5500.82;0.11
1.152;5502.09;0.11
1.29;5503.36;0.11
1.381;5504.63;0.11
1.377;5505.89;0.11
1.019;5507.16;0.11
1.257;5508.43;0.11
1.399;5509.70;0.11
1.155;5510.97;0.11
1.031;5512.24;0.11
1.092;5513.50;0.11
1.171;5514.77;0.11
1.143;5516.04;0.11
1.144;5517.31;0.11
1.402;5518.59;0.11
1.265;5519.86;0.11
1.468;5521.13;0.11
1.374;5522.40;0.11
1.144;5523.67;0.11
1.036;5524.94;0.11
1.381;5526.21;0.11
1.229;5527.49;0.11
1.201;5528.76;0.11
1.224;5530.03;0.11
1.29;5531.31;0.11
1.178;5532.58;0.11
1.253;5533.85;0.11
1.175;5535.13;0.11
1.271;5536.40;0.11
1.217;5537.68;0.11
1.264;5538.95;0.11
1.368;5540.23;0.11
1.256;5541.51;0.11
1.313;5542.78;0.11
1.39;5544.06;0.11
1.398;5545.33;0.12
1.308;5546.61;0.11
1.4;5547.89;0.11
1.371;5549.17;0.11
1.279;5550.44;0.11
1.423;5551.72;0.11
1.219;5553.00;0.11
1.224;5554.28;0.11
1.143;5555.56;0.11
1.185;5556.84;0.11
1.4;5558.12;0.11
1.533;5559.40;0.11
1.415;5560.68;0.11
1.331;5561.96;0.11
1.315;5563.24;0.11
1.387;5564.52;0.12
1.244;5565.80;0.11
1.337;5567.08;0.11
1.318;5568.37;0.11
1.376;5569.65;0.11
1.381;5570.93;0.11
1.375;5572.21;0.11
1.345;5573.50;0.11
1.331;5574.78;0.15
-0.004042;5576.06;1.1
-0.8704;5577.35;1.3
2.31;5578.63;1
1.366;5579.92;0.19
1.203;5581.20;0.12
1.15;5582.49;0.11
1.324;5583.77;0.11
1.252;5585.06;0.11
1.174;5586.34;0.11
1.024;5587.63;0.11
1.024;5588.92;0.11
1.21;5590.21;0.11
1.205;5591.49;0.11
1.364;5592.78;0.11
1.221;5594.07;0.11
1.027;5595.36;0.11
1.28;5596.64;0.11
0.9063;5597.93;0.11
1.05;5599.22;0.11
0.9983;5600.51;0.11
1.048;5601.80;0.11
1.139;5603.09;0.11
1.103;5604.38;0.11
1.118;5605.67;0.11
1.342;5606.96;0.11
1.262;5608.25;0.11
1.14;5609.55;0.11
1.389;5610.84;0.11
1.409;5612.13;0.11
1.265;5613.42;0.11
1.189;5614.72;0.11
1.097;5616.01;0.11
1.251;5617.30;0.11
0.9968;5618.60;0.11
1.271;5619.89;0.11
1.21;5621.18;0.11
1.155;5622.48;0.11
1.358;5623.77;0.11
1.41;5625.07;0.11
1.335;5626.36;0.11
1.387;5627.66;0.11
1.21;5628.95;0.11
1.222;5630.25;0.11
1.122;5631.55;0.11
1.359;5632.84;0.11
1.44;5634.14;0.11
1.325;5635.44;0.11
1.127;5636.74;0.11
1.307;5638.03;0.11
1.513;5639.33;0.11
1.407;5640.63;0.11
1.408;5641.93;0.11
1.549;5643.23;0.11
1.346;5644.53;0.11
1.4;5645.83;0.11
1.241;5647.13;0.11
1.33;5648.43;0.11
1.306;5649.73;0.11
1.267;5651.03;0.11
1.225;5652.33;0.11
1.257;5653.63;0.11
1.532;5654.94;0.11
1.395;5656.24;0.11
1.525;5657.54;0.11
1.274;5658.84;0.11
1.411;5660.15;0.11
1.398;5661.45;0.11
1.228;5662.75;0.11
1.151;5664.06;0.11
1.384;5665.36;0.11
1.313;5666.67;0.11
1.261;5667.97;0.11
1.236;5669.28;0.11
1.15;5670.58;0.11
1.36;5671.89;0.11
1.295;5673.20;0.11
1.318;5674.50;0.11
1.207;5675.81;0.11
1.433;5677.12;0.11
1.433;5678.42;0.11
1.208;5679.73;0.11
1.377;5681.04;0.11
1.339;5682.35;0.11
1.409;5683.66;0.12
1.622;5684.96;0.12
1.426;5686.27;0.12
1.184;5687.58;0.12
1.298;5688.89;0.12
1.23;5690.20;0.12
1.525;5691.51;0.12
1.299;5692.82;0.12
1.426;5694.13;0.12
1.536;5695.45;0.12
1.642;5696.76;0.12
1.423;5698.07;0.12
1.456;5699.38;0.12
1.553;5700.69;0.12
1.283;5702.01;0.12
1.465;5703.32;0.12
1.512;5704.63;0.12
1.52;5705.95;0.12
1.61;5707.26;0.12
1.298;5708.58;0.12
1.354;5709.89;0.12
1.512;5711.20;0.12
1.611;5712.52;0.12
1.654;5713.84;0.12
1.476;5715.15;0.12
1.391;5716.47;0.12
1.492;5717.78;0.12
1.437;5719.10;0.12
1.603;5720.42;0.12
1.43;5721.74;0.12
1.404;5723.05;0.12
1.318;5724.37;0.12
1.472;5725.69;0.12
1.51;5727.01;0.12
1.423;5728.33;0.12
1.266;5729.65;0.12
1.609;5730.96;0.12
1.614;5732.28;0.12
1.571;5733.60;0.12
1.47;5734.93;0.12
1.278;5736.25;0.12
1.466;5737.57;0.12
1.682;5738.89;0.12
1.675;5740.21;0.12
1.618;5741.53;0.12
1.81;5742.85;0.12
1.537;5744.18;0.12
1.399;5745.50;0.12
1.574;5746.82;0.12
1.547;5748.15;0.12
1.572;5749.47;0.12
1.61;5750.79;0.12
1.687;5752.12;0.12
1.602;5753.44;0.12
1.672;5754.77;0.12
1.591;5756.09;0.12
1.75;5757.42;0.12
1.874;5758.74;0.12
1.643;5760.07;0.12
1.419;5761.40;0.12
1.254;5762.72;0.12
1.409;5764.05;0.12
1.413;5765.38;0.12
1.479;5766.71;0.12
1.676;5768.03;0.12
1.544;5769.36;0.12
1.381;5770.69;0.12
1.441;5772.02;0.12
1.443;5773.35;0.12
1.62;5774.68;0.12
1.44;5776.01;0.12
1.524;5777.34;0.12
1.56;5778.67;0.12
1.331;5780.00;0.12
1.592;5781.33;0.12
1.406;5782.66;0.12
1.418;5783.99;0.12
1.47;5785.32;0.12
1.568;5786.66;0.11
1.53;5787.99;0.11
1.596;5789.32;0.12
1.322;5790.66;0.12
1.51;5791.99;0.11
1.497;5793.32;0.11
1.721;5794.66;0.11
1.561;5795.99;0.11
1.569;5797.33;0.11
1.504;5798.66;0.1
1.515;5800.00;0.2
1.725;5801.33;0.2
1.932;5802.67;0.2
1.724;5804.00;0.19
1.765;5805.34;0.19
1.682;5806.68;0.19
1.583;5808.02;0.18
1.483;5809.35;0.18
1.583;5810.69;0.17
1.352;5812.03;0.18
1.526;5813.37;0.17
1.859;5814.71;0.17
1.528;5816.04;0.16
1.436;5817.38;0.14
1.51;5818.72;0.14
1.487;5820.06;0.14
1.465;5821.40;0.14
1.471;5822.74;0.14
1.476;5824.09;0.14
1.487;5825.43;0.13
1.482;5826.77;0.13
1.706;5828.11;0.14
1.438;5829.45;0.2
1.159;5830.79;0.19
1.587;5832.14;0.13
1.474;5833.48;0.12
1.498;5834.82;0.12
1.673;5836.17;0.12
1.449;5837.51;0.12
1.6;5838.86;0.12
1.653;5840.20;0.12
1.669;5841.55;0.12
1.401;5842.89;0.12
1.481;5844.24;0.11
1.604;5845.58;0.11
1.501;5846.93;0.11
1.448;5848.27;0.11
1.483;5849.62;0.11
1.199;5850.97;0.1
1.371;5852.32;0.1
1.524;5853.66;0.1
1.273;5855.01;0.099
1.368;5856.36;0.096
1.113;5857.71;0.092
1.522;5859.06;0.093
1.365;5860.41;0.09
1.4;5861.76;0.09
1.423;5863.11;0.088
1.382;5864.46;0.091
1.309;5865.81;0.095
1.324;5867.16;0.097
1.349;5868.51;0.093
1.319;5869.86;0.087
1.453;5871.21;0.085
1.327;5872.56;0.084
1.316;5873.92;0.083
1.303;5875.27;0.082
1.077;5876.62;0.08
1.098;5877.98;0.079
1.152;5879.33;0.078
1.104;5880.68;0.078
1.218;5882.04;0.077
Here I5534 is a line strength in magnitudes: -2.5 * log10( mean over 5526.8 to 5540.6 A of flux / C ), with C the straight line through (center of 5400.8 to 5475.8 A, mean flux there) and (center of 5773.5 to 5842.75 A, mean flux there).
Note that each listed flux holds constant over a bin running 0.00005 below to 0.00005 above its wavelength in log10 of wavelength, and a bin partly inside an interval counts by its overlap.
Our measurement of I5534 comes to 0.08 mag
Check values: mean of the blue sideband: 1.26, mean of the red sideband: 1.54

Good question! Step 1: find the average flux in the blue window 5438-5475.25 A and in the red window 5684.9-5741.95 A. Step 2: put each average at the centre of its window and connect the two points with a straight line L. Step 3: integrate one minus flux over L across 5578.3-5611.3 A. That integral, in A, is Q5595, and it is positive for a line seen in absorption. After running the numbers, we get 3.38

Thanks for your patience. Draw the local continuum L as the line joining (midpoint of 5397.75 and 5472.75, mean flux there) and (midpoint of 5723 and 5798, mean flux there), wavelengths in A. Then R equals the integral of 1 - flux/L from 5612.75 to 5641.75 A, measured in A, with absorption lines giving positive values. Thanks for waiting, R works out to 2.9 A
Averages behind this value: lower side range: 1.26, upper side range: 1.53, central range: 1.27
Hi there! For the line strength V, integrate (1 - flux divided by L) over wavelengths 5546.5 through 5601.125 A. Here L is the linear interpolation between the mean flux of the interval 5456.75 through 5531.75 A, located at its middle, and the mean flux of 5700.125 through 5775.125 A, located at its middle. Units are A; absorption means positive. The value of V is 4.9 A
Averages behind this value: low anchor 1.23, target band 1.2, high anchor 1.52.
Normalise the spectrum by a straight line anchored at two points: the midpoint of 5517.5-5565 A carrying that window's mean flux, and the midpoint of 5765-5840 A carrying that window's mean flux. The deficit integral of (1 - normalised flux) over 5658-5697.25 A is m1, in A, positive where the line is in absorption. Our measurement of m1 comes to 2.1 A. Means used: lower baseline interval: 1.3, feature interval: 1.35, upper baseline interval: 1.53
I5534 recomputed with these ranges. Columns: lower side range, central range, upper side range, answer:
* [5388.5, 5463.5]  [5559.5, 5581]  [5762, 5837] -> 0.15 mag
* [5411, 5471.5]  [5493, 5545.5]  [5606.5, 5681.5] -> 0.03 mag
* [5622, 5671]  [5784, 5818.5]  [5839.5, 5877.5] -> -0.15 mag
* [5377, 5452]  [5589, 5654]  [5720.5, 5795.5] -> 0.16 mag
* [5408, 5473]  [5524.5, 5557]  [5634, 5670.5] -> 0.02 mag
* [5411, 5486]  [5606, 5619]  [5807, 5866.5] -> 0.10 mag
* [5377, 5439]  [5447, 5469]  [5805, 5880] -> 0.22 mag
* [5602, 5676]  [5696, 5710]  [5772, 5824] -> -0.06 mag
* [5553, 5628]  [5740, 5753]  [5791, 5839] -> -0.11 mag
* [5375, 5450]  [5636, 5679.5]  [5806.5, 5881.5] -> 0.04 mag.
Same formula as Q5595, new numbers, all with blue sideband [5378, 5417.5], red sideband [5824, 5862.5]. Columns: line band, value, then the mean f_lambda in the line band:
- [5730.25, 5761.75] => -3.8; 1.6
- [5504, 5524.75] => 1.6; 1.23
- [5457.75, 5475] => 1.9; 1.17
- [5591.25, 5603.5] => 2.2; 1.12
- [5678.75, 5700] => 0.0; 1.4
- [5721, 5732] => -0.2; 1.44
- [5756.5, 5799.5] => -2.3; 1.51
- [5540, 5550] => 0.0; 1.35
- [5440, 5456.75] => 1.2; 1.22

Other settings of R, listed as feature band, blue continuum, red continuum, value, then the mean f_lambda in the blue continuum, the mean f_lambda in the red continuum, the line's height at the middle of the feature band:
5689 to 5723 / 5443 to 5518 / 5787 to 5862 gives -1.37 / 1.21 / 1.52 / 1.41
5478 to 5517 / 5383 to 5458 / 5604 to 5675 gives 1.08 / 1.29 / 1.3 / 1.29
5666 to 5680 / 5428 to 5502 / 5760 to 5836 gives 1.20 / 1.24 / 1.52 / 1.42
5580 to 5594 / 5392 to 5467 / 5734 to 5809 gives 1.97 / 1.26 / 1.56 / 1.4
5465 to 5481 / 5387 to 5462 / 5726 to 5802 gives 1.14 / 1.28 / 1.53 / 1.31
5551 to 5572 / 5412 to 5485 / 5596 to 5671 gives -0.91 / 1.27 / 1.27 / 1.27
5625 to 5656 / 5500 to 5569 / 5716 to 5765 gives 1.58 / 1.27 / 1.53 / 1.41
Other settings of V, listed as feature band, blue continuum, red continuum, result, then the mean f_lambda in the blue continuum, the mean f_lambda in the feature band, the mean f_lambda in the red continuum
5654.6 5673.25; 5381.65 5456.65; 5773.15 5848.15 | 1.56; 1.29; 1.33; 1.54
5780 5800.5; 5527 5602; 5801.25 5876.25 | -1.14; 1.22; 1.51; 1.48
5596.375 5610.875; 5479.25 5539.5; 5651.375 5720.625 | 2.12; 1.25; 1.13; 1.39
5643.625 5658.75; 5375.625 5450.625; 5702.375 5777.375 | 1.21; 1.32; 1.35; 1.52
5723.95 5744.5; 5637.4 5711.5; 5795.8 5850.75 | -1.11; 1.37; 1.52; 1.55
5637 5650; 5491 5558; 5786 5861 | -0.12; 1.26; 1.38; 1.52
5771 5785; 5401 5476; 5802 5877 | -0.34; 1.26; 1.48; 1.47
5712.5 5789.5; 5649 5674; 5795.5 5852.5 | -4.54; 1.31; 1.52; 1.54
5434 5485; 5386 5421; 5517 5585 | 1.79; 1.29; 1.23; 1.25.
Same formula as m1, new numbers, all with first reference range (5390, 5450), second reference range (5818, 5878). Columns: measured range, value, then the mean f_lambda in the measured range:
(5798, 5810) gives -2.1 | 1.66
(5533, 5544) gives 0.6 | 1.27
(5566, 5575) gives 0.1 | 1.35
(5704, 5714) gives -0.8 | 1.5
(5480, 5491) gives 0.3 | 1.3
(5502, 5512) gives 0.7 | 1.25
